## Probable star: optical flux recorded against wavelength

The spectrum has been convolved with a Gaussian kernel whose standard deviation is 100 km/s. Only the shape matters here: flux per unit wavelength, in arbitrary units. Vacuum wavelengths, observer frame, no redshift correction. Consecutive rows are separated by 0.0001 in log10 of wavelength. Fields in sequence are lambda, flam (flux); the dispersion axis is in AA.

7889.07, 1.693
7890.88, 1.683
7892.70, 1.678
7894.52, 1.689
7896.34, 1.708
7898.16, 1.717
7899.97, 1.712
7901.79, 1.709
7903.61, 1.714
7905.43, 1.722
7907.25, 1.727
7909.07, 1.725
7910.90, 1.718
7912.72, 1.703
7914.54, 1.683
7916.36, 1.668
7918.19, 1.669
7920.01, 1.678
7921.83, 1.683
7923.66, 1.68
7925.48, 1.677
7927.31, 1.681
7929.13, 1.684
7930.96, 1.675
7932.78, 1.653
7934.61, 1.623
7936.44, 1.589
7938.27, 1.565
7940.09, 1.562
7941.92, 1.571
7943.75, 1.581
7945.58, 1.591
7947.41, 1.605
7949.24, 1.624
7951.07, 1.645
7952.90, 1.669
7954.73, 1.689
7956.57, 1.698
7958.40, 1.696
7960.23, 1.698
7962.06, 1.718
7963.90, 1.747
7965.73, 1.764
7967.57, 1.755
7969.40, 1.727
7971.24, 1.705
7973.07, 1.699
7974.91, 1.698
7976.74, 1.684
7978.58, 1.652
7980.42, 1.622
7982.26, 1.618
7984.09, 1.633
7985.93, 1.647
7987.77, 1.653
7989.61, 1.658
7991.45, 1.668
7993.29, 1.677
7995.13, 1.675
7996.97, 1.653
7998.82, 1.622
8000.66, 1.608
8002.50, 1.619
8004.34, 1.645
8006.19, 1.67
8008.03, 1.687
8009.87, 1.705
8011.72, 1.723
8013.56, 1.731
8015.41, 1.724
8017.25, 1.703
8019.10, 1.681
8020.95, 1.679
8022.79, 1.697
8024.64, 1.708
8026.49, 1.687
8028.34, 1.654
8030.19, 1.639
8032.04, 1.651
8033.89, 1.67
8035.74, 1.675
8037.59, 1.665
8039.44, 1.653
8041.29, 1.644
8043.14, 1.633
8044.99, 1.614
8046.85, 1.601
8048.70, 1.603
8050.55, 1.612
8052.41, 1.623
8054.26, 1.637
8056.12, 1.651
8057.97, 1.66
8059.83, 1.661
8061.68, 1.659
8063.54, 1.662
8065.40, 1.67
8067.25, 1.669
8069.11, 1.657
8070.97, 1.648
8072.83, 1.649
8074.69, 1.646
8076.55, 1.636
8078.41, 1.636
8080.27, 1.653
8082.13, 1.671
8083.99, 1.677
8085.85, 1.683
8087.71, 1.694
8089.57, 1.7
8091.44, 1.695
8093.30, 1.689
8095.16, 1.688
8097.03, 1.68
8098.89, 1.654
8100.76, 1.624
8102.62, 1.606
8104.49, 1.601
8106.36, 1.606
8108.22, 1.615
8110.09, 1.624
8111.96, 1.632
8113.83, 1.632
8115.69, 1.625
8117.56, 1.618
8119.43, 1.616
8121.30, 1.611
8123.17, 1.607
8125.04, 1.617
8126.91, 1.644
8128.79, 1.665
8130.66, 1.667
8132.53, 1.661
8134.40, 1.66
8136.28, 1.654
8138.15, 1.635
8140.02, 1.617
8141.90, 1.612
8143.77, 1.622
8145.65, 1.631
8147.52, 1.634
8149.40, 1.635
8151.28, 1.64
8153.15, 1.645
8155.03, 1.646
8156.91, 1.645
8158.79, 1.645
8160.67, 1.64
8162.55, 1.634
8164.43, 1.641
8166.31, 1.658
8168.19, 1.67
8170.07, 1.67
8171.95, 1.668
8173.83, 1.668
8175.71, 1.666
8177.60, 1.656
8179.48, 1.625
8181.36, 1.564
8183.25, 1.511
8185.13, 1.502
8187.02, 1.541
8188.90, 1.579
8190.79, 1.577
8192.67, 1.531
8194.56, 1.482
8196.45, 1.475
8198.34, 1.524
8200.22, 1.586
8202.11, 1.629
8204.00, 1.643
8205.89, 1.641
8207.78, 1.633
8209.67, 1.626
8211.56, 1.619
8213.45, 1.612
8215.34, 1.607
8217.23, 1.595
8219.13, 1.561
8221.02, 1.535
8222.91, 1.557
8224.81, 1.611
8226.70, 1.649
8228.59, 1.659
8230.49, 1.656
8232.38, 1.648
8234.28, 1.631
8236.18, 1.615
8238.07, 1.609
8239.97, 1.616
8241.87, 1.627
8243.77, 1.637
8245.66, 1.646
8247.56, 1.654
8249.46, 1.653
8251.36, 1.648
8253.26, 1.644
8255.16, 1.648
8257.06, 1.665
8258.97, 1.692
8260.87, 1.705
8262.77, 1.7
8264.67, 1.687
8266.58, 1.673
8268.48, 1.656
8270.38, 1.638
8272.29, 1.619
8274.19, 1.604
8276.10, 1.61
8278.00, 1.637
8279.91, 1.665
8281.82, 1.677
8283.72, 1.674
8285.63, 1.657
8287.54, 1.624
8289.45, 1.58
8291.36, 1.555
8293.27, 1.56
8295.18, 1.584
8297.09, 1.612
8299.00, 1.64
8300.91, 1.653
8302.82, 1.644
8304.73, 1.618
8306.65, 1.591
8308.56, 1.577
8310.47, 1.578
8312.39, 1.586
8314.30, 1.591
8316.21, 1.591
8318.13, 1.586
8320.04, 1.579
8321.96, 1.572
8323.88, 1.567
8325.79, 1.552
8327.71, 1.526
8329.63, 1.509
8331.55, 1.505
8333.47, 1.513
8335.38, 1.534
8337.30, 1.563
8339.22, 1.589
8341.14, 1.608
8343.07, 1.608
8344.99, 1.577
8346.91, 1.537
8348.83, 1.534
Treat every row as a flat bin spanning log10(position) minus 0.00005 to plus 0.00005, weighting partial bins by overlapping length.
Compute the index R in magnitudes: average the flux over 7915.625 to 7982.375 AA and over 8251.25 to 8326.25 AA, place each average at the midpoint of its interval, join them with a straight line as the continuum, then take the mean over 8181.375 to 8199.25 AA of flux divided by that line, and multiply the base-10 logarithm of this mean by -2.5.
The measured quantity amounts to 0.08 mag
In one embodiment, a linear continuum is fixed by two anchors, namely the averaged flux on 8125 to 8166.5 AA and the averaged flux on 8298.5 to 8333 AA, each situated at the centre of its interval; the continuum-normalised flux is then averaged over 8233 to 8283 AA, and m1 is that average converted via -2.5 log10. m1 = -0.03 mag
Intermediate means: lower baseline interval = 1.64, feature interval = 1.65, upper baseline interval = 1.58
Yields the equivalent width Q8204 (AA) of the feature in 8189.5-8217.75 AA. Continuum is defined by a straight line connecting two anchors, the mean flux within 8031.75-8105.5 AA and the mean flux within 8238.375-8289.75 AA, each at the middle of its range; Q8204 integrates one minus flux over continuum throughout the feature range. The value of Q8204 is 1.12 AA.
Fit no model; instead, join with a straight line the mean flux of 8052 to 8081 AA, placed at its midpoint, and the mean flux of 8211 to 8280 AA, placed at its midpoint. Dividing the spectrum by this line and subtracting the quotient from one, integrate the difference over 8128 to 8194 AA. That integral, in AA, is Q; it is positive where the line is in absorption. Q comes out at 0.7 AA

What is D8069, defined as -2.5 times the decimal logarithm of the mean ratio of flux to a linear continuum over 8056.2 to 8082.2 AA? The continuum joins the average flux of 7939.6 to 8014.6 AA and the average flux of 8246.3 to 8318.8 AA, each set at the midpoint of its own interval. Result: 0.000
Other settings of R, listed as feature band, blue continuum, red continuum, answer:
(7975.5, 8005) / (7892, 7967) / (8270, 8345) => 0.01 mag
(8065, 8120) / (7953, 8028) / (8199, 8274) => 0.01 mag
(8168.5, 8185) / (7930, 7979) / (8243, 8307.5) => 0.01 mag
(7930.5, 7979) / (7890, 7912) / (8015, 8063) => 0.02 mag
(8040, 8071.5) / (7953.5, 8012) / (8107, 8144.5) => 0.01 mag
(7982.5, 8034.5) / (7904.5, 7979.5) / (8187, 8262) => -0.01 mag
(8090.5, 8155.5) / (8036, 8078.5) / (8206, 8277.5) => 0.00 mag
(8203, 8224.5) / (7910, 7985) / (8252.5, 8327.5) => 0.02 mag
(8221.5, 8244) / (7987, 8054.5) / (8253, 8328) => 0.00 mag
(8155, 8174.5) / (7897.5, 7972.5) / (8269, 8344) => -0.02 mag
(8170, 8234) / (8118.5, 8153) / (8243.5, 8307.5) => 0.03 mag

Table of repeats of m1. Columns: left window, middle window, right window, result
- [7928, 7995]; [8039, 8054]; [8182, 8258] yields 0.01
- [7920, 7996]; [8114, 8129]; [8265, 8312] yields 0.01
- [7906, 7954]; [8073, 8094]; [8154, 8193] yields -0.03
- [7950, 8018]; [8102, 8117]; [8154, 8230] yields 0.01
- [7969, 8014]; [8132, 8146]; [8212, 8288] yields 0.01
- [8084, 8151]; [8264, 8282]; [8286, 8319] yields -0.03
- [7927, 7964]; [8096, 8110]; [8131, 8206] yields 0.00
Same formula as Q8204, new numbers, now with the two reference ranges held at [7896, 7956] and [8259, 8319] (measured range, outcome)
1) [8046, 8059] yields 0.2 AA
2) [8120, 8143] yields 0.1 AA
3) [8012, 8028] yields -0.5 AA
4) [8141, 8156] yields 0.1 AA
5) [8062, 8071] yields -0.1 AA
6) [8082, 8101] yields -0.4 AA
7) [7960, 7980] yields -0.6 AA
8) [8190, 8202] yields 0.7 AA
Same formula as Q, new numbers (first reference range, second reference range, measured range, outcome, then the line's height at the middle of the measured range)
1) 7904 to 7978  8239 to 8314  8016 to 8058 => 0.2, 1.66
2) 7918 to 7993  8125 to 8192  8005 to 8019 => -0.4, 1.65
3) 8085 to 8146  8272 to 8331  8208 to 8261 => -0.4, 1.61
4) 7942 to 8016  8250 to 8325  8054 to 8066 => 0.0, 1.66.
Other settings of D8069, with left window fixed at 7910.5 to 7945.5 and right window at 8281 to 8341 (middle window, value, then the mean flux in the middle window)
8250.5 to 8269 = -0.051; 1.67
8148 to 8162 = -0.020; 1.64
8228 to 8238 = -0.026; 1.64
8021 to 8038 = -0.027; 1.67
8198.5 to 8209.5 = -0.011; 1.62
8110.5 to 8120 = -0.005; 1.63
